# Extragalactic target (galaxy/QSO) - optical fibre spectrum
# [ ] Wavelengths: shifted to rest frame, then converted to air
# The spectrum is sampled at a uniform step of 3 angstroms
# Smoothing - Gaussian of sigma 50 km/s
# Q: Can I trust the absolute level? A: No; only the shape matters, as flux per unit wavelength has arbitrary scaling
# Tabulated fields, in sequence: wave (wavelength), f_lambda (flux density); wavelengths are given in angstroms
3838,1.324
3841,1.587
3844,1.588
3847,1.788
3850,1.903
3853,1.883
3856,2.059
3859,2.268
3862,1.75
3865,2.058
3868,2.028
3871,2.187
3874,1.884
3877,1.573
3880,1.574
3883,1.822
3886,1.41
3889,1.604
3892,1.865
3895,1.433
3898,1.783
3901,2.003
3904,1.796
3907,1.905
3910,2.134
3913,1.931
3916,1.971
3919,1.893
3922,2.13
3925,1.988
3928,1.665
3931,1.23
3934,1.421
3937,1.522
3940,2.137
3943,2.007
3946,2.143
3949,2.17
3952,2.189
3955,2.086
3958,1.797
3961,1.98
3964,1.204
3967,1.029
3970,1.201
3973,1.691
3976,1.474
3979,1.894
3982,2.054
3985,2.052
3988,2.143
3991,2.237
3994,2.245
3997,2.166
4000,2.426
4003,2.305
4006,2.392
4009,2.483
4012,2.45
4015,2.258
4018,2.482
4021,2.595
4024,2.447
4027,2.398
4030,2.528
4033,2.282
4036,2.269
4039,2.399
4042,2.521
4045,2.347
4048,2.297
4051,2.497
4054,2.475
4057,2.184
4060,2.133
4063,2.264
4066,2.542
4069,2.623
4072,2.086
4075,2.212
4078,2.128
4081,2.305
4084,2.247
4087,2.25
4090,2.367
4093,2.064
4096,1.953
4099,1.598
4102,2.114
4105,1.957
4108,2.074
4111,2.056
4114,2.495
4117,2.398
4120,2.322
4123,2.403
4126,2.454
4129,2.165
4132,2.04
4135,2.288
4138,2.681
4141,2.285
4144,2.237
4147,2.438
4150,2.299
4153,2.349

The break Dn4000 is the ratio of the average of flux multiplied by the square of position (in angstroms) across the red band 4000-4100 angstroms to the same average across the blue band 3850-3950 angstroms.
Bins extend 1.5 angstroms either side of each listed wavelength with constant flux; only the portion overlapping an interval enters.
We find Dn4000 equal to 1.35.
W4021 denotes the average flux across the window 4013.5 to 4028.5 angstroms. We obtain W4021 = 2.44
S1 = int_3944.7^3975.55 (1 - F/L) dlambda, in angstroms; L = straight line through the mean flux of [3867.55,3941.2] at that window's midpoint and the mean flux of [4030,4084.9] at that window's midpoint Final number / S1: 3.8 angstroms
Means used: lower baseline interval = 1.79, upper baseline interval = 2.33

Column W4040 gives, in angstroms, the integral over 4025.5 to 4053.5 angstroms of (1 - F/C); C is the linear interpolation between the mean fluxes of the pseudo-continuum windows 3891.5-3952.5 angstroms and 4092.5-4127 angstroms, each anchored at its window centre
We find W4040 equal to -4.8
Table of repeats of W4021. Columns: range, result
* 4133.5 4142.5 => 2.42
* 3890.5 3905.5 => 1.78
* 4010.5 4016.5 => 2.35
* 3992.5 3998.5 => 2.21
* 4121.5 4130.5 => 2.34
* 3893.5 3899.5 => 1.61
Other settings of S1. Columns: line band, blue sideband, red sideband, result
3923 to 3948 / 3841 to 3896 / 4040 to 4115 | 2.16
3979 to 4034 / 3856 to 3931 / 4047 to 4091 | -4.42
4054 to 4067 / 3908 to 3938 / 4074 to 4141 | -1.17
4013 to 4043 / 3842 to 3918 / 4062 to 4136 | -4.60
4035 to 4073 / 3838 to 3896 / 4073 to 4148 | -4.33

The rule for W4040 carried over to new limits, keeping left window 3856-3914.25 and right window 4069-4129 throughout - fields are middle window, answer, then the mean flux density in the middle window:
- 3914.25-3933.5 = 1.16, 1.79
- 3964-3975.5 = 3.92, 1.31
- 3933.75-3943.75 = 0.71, 1.8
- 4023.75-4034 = -1.66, 2.42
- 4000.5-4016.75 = -2.66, 2.38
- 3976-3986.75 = 0.40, 1.93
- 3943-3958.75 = -1.05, 2.08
